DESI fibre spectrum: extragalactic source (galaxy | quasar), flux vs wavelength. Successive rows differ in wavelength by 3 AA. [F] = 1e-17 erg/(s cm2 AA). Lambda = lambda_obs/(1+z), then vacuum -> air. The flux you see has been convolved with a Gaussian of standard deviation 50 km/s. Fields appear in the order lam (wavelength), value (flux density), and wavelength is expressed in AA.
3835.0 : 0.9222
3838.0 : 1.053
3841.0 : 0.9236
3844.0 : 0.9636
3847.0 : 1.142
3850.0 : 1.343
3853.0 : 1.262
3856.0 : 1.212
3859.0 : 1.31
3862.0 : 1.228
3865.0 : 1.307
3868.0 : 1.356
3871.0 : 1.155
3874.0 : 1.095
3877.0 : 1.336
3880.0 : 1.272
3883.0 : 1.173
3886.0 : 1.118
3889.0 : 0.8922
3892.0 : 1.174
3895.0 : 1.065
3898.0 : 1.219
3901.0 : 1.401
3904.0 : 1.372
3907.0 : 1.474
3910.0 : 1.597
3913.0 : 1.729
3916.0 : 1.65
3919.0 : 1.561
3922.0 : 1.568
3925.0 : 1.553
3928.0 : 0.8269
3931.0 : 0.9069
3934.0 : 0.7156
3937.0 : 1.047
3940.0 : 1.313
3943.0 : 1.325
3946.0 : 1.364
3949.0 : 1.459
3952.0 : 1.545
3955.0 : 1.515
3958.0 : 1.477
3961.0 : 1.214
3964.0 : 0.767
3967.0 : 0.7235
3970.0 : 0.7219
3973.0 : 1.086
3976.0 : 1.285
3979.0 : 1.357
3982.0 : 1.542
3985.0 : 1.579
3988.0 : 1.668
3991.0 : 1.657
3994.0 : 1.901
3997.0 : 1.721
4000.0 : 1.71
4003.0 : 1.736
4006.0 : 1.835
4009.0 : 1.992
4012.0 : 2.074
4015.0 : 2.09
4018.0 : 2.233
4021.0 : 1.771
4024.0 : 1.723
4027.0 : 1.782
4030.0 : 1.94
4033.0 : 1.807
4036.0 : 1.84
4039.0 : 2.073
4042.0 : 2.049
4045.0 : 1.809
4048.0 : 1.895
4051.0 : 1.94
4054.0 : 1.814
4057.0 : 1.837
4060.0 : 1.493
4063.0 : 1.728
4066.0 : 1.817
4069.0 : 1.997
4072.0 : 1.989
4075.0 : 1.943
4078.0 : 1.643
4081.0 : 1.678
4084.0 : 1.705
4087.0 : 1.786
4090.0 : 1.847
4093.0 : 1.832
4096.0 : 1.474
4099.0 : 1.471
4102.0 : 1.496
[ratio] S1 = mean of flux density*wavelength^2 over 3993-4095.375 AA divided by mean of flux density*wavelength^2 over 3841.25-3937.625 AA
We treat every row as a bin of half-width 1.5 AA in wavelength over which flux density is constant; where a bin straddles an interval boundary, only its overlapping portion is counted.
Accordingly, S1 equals 1.6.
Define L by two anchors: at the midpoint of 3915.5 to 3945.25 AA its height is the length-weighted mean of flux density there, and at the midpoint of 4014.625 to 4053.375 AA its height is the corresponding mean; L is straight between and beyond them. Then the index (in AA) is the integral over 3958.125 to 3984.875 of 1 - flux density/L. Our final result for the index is 6.69 AA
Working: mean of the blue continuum 1.24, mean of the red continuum 1.91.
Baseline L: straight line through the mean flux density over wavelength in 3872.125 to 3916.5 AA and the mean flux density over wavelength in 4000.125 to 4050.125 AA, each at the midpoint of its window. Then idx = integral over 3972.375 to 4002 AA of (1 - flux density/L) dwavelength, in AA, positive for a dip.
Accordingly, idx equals 2.88 AA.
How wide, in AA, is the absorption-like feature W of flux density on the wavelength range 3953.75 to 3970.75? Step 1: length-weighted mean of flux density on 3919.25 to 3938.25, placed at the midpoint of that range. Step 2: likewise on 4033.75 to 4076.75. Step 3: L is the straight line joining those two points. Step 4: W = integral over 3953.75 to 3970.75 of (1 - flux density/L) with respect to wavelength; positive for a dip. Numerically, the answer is 3.1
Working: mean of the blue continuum 1.13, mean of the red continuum 1.87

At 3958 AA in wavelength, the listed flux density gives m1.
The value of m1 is 1.477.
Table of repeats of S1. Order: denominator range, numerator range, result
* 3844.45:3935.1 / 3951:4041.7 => 1.35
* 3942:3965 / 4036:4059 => 1.48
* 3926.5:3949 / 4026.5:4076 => 1.80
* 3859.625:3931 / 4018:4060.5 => 1.54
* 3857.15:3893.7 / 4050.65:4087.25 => 1.65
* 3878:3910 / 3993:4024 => 1.63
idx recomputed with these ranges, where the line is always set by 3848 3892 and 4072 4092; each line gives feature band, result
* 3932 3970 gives 6.6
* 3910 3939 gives 1.2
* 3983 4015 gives -4.8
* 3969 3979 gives 2.7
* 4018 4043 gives -3.7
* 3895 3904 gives 0.1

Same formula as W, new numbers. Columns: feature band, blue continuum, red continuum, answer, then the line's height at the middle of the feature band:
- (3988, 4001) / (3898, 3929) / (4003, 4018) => 1.15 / 1.91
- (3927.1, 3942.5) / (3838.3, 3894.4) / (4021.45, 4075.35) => 4.77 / 1.43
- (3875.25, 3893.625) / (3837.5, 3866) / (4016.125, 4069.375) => 1.89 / 1.29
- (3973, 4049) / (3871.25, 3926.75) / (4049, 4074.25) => -4.77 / 1.68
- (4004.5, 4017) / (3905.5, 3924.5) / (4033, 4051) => -1.11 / 1.84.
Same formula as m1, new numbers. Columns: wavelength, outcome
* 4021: 1.771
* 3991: 1.657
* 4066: 1.817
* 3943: 1.325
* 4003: 1.736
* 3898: 1.219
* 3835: 0.9222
